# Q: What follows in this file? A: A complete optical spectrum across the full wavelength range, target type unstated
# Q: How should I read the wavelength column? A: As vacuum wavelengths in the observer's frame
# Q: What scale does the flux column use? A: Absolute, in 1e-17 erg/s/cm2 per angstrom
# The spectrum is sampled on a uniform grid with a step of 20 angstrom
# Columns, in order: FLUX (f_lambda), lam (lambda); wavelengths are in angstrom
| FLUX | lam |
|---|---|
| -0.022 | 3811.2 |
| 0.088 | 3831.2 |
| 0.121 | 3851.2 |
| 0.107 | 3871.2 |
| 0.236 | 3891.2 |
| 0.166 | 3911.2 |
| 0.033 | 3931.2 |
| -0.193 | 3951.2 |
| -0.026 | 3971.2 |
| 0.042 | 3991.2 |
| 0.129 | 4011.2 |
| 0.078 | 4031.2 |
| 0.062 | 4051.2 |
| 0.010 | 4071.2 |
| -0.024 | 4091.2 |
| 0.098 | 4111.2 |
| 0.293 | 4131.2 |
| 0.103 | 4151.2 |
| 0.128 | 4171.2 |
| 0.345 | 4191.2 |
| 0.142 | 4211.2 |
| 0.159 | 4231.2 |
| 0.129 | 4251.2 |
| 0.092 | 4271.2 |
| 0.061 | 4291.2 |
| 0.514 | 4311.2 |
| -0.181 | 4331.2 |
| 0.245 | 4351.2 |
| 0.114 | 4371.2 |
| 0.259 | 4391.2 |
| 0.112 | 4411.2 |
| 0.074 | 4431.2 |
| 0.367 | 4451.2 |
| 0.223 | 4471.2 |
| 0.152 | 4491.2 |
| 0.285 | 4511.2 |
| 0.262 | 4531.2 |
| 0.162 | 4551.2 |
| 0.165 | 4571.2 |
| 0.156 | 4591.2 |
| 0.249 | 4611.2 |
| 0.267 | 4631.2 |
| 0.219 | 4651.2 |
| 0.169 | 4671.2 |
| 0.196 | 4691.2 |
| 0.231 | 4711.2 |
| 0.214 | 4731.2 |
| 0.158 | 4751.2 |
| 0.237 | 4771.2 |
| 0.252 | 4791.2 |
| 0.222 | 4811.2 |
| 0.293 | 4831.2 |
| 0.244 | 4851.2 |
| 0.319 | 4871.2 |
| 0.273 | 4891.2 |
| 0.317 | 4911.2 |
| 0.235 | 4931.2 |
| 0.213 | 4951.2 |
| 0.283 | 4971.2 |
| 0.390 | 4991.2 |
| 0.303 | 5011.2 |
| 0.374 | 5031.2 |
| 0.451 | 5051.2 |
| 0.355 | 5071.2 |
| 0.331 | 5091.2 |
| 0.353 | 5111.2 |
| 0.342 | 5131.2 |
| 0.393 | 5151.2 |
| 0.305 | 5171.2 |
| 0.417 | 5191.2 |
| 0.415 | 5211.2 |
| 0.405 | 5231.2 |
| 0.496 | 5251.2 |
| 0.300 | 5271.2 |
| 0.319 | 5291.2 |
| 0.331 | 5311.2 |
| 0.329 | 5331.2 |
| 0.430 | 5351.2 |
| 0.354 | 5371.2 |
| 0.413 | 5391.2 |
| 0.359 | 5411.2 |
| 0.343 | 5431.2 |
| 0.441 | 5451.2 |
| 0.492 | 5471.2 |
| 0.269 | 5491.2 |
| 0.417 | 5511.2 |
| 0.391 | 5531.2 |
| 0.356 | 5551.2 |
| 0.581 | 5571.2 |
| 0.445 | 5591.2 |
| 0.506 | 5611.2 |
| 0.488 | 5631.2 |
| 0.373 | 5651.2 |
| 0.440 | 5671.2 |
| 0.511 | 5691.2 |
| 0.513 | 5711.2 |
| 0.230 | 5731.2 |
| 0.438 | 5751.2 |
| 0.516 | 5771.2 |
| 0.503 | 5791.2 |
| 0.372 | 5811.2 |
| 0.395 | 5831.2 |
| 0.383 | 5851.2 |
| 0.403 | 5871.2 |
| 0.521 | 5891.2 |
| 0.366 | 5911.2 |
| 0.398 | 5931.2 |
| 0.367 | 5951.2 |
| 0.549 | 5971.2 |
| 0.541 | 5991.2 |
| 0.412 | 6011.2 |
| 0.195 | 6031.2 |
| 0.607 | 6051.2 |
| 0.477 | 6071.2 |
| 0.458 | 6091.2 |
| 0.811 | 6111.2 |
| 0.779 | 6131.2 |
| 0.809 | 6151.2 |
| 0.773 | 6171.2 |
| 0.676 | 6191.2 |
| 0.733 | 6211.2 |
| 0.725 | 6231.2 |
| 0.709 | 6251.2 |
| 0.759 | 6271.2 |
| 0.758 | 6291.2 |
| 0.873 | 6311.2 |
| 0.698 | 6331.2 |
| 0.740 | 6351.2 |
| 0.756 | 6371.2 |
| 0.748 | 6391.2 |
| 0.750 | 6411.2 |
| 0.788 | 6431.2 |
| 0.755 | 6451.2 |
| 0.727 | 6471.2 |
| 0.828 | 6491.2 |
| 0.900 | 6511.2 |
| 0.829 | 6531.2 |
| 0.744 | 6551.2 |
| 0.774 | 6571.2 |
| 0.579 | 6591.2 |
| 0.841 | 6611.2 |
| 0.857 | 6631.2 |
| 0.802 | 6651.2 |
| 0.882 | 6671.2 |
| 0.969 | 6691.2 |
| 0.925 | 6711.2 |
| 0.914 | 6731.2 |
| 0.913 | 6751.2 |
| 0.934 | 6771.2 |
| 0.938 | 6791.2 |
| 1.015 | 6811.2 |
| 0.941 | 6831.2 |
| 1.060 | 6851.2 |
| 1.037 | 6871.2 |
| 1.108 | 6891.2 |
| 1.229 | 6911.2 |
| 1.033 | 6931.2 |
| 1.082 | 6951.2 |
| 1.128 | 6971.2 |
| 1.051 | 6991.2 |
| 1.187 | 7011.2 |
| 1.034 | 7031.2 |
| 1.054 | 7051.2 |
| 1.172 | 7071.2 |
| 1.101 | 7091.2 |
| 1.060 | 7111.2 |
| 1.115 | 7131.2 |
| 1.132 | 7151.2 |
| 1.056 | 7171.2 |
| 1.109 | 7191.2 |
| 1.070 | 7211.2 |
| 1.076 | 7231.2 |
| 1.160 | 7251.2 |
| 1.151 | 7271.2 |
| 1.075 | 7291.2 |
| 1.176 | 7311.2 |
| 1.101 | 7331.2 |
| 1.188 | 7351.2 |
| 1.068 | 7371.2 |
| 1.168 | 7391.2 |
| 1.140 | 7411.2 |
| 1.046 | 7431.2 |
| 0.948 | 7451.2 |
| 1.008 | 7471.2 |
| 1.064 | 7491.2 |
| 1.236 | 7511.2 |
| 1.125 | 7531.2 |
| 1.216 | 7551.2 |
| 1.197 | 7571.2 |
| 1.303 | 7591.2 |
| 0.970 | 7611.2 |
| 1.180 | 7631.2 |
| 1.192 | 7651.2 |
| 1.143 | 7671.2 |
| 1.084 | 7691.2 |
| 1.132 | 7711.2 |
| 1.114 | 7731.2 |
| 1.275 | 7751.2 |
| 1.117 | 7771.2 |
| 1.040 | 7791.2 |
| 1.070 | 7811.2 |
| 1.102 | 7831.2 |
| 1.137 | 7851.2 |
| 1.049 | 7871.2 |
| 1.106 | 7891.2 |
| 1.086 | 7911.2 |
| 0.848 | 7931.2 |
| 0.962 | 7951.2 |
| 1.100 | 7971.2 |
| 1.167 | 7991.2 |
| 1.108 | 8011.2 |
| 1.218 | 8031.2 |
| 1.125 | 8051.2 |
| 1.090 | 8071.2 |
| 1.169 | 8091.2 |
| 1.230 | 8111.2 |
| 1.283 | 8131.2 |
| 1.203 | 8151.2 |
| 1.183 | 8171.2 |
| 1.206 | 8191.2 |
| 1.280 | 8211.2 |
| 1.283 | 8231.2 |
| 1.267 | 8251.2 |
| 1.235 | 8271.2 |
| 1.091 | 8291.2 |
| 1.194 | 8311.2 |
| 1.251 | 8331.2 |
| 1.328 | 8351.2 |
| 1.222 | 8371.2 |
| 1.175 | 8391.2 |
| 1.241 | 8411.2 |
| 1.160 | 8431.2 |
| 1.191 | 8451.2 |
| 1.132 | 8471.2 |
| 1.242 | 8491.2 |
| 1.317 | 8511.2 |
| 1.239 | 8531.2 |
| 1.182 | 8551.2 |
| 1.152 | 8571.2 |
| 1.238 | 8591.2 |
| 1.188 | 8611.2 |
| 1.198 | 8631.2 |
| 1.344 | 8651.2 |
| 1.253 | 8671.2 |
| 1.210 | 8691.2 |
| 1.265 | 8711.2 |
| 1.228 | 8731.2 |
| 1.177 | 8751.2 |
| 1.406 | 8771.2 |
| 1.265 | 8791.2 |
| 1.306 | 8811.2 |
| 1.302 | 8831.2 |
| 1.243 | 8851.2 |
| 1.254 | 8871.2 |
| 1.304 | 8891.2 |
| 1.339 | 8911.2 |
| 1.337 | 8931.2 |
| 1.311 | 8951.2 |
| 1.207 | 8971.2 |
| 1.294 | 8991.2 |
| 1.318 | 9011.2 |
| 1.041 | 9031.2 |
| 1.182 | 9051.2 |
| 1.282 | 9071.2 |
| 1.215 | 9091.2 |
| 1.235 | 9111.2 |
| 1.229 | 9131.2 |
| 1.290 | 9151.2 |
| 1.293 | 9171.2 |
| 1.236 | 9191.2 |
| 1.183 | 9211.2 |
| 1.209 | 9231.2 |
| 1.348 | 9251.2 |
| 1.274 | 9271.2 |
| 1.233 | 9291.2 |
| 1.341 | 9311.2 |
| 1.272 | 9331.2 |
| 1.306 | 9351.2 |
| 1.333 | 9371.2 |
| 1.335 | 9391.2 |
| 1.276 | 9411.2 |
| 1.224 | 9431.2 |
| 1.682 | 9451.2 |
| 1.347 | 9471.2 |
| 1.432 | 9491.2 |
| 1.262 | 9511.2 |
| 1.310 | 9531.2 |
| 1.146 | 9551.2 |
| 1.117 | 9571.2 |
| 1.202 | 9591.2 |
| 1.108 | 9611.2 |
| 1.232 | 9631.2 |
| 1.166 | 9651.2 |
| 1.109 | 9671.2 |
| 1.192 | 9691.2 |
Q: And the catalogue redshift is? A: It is 0.532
